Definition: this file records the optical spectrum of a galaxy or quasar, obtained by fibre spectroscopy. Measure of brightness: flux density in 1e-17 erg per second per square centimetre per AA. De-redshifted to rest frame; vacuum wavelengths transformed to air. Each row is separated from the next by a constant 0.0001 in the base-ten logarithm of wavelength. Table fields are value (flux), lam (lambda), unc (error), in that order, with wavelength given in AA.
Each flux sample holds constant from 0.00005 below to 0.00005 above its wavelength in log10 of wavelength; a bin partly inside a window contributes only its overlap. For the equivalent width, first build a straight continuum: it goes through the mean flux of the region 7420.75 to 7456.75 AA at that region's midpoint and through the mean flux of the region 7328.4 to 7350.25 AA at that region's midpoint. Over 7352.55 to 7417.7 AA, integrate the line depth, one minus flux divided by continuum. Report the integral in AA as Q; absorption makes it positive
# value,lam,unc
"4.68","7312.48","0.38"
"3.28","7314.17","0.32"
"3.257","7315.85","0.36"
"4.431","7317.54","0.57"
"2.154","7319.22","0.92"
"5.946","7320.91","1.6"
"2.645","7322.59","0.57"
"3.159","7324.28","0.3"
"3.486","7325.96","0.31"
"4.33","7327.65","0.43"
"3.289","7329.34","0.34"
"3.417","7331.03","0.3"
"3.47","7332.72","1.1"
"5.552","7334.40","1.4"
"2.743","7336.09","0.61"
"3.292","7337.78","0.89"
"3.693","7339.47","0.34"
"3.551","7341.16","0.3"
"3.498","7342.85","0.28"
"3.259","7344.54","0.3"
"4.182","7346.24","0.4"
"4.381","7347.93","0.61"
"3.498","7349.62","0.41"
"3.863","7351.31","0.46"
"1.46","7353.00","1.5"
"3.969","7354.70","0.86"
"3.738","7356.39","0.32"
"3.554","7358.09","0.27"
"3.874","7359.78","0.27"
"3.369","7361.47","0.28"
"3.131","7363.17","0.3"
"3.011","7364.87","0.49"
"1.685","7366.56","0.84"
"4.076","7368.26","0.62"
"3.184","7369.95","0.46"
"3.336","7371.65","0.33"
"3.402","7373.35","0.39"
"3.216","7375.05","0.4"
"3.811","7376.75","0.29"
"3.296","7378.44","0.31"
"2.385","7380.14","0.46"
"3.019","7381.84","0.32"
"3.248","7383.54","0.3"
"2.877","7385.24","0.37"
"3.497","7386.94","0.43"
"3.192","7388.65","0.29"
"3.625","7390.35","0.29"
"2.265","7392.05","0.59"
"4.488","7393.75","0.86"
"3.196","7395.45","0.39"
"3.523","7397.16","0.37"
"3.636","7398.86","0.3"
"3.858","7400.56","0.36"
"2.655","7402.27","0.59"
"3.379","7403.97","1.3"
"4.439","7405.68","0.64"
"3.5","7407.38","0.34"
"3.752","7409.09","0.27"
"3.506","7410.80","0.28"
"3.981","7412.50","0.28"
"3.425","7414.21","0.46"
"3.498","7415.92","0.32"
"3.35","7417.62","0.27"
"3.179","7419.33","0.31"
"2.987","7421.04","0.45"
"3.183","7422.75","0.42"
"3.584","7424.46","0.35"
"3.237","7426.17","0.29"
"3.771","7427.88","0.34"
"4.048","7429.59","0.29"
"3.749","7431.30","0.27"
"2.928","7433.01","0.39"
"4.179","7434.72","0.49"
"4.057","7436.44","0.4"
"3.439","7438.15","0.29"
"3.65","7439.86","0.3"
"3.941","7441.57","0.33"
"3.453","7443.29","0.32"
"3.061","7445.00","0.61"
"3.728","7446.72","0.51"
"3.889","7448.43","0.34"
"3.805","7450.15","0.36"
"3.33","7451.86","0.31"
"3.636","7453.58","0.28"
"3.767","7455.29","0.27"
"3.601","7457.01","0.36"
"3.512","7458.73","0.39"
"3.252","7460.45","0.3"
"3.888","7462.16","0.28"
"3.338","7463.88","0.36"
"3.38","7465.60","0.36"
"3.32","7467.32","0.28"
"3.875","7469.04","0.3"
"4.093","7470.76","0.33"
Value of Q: 5.2 AA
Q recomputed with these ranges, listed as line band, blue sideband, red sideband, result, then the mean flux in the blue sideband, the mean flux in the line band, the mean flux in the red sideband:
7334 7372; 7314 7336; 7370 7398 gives 0.6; 3.71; 3.45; 3.27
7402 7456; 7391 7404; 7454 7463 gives -1.2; 3.38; 3.58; 3.61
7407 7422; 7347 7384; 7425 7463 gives 0.2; 3.3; 3.46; 3.63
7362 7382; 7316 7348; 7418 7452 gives 2.7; 3.68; 3.14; 3.56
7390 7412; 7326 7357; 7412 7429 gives -0.4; 3.62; 3.53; 3.42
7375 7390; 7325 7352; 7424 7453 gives 2.0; 3.72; 3.18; 3.64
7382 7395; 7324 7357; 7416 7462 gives 1.0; 3.6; 3.29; 3.56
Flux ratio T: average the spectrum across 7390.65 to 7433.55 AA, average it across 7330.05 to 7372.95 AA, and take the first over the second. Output 1.0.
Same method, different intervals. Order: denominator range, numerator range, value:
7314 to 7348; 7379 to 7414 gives 0.93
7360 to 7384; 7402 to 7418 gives 1.13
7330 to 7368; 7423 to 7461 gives 1.04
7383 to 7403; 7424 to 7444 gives 1.10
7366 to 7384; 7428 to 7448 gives 1.16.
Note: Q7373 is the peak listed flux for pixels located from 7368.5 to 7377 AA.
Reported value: 3.811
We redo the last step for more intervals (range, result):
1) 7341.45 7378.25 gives 4.381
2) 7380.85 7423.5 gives 4.488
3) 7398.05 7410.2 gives 4.439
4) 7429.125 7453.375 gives 4.179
